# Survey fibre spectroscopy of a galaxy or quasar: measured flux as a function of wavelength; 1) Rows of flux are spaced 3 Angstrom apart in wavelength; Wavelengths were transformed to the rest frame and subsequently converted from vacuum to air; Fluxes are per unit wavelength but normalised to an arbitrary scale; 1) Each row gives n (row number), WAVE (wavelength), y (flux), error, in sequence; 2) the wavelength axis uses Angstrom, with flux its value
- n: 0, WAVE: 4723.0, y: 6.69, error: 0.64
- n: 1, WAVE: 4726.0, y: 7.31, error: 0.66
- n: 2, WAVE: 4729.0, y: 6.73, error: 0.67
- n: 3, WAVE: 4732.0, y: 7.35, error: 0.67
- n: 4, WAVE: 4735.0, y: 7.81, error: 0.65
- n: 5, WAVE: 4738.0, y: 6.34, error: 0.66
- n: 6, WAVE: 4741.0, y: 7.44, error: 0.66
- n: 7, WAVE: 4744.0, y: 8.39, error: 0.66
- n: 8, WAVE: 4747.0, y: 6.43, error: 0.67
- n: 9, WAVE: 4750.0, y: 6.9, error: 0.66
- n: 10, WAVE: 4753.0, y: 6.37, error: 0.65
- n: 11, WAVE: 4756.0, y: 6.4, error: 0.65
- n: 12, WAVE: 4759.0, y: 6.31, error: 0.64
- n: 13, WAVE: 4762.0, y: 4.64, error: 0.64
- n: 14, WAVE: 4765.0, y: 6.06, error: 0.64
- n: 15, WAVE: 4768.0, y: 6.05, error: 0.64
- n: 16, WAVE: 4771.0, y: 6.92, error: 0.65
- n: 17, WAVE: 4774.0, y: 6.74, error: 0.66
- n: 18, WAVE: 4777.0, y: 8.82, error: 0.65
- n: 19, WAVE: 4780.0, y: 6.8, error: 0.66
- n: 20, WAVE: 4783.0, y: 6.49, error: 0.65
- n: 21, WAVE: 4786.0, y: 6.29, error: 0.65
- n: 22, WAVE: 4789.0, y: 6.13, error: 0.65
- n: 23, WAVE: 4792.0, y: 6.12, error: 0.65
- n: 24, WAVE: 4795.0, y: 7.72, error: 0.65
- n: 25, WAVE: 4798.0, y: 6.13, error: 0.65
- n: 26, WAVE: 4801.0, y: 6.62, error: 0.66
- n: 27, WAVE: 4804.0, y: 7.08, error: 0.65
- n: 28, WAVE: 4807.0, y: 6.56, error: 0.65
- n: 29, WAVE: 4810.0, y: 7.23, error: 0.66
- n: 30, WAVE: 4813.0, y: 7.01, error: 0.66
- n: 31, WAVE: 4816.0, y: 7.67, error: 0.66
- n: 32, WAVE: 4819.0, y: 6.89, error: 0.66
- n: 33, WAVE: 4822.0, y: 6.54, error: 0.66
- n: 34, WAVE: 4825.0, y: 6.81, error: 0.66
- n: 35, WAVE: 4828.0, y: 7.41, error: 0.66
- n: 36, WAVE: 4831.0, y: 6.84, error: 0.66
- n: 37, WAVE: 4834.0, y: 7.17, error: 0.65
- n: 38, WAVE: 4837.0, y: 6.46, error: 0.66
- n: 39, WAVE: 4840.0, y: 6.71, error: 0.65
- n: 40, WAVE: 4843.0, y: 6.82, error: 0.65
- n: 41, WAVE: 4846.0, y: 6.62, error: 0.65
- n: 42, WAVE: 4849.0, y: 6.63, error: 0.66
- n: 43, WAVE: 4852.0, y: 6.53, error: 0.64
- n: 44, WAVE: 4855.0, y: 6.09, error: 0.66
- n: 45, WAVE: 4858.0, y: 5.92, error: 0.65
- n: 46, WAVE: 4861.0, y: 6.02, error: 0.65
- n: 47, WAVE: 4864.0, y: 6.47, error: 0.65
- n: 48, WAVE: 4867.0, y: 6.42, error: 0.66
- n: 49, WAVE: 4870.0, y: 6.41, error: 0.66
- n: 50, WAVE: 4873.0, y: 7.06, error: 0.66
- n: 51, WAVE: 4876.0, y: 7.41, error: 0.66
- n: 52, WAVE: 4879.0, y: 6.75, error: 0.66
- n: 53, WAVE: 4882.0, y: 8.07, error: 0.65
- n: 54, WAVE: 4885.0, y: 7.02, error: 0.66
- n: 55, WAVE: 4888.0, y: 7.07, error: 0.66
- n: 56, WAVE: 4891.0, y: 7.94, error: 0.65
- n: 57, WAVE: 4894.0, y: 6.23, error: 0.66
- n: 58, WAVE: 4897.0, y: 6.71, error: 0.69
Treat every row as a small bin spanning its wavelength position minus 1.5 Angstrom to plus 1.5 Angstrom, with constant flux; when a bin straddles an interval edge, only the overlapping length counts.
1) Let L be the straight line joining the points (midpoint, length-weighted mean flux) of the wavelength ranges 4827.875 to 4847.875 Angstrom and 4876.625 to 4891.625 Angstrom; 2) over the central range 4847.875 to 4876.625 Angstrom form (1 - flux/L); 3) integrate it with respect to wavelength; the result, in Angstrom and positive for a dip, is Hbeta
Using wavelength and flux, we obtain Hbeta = 2.55 Angstrom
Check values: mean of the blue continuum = 6.82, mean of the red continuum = 7.34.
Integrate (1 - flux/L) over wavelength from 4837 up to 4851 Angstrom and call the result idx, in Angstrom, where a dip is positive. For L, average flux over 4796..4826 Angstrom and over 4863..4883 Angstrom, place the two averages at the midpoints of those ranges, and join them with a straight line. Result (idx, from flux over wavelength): 0.5 Angstrom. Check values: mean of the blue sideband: 6.87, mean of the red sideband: 6.92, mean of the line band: 6.66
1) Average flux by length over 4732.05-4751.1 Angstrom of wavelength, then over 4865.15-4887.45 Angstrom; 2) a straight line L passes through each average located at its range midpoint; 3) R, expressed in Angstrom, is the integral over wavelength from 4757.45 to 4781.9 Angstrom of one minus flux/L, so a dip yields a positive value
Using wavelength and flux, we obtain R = 2.2 Angstrom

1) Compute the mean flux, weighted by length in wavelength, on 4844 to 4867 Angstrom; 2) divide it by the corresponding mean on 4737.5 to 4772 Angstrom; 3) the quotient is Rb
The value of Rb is 1.0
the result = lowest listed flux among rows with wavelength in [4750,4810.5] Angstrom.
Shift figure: 4.64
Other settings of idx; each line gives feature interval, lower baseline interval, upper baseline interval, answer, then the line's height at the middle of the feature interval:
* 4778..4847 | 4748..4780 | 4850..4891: -1.8 Angstrom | 6.63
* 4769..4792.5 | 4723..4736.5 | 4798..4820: 0.8 Angstrom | 7.05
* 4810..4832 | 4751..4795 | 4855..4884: -1.5 Angstrom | 6.59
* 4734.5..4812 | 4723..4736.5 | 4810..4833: 4.7 Angstrom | 7.14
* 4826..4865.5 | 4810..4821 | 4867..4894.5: 3.0 Angstrom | 7.14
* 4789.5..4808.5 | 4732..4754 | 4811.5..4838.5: 1.0 Angstrom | 7.03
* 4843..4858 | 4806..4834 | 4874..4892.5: 1.5 Angstrom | 7.18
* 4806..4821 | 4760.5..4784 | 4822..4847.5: -0.7 Angstrom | 6.74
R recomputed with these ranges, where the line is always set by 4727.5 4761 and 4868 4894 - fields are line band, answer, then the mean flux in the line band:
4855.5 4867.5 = 1.6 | 6.18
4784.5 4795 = 0.9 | 6.4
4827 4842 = 0.4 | 6.9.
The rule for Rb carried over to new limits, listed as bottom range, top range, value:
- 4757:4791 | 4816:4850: 1.06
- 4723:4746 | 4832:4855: 0.92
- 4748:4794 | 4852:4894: 1.05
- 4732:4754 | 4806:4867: 0.94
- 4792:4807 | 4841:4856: 0.97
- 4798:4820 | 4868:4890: 1.02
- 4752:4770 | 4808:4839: 1.17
